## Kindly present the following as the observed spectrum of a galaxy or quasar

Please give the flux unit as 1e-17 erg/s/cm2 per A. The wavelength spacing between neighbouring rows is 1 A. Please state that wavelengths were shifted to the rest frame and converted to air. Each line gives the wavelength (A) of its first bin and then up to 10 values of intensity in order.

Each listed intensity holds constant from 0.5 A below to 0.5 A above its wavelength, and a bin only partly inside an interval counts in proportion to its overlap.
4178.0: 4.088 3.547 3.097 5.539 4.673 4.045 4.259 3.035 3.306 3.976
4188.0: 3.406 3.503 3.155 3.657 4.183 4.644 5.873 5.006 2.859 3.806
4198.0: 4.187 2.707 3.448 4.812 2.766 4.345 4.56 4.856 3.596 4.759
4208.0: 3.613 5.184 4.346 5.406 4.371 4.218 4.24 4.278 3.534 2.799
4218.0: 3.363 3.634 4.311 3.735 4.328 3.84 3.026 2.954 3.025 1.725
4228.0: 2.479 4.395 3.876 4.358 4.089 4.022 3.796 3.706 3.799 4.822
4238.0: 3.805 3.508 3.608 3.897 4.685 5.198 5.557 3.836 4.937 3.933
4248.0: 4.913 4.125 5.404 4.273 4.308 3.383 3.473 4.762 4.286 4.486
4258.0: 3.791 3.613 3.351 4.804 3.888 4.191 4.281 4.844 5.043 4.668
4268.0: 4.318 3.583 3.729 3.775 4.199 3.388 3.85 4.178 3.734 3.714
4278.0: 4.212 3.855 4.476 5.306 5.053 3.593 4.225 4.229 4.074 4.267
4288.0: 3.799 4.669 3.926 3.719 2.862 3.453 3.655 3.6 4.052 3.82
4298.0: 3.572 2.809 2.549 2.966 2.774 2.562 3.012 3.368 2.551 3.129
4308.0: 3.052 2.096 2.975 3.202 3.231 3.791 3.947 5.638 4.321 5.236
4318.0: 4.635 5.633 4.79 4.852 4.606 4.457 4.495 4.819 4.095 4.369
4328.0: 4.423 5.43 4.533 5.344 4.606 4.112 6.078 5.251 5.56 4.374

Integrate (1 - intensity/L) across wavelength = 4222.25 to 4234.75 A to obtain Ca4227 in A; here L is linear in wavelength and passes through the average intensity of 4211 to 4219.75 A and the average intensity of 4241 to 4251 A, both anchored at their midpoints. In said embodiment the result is 2.2 A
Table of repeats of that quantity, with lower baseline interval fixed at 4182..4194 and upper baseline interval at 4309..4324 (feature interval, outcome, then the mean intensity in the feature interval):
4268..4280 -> 0.80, 3.88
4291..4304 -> 3.09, 3.23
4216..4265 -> 0.98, 3.97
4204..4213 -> -1.28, 4.5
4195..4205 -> 0.18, 3.84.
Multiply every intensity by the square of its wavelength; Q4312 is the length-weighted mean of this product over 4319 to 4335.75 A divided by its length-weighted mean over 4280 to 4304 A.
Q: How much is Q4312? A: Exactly 1.3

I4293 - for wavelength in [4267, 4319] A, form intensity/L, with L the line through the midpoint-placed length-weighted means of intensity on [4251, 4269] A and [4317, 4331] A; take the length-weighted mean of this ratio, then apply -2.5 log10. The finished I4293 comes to 0.185 mag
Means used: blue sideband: 4.19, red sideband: 4.74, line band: 3.77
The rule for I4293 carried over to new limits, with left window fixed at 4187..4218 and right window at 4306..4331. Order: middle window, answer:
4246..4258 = -0.05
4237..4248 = -0.06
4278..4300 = 0.07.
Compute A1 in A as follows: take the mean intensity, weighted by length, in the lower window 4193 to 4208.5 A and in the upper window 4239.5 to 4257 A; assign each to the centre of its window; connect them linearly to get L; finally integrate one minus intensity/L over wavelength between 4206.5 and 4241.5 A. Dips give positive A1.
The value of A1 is 3.17 A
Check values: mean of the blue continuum 4.1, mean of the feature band 3.85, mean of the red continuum 4.39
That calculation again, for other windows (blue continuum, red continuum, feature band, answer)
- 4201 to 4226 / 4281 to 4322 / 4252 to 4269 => -1.3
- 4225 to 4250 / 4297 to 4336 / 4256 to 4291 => -1.0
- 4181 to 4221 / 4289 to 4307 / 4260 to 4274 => -2.5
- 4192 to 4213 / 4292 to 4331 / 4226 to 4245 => 0.9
